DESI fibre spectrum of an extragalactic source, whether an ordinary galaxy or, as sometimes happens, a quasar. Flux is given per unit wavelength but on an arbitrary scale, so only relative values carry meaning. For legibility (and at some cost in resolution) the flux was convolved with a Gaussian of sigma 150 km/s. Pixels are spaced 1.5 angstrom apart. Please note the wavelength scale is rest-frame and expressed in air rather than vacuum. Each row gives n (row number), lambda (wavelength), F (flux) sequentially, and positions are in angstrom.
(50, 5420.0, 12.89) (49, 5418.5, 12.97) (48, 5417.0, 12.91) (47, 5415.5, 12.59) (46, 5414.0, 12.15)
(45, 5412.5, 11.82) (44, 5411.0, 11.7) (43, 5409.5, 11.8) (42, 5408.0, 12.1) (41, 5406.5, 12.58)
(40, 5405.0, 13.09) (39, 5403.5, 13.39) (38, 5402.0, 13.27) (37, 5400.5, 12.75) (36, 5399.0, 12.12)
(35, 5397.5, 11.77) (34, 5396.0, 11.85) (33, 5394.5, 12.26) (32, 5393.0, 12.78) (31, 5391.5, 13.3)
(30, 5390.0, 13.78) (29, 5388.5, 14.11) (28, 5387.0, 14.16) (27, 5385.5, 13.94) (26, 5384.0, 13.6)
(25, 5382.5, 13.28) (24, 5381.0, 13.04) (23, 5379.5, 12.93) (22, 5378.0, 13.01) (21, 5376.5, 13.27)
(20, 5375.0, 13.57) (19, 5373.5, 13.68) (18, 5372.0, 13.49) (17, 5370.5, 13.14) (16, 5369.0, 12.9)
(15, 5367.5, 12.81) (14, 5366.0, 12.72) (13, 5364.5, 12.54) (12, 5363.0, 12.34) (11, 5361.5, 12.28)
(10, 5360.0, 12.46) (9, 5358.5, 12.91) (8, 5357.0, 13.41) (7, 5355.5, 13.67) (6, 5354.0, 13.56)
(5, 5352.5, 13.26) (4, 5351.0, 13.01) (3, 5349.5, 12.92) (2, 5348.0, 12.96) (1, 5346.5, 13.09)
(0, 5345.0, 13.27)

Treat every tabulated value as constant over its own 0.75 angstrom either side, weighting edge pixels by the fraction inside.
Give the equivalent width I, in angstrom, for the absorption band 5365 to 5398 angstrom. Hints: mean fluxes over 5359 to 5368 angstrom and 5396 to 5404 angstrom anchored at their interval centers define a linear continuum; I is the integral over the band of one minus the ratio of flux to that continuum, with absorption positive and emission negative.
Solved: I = -1.6 angstrom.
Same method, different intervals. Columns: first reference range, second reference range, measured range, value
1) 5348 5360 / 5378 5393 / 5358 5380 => 0.7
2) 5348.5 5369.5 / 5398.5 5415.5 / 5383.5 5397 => -0.7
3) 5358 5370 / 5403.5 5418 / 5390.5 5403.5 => -0.1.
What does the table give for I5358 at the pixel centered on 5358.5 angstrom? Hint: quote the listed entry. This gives 12.91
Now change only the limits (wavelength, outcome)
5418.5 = 12.97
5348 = 12.96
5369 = 12.9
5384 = 13.6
